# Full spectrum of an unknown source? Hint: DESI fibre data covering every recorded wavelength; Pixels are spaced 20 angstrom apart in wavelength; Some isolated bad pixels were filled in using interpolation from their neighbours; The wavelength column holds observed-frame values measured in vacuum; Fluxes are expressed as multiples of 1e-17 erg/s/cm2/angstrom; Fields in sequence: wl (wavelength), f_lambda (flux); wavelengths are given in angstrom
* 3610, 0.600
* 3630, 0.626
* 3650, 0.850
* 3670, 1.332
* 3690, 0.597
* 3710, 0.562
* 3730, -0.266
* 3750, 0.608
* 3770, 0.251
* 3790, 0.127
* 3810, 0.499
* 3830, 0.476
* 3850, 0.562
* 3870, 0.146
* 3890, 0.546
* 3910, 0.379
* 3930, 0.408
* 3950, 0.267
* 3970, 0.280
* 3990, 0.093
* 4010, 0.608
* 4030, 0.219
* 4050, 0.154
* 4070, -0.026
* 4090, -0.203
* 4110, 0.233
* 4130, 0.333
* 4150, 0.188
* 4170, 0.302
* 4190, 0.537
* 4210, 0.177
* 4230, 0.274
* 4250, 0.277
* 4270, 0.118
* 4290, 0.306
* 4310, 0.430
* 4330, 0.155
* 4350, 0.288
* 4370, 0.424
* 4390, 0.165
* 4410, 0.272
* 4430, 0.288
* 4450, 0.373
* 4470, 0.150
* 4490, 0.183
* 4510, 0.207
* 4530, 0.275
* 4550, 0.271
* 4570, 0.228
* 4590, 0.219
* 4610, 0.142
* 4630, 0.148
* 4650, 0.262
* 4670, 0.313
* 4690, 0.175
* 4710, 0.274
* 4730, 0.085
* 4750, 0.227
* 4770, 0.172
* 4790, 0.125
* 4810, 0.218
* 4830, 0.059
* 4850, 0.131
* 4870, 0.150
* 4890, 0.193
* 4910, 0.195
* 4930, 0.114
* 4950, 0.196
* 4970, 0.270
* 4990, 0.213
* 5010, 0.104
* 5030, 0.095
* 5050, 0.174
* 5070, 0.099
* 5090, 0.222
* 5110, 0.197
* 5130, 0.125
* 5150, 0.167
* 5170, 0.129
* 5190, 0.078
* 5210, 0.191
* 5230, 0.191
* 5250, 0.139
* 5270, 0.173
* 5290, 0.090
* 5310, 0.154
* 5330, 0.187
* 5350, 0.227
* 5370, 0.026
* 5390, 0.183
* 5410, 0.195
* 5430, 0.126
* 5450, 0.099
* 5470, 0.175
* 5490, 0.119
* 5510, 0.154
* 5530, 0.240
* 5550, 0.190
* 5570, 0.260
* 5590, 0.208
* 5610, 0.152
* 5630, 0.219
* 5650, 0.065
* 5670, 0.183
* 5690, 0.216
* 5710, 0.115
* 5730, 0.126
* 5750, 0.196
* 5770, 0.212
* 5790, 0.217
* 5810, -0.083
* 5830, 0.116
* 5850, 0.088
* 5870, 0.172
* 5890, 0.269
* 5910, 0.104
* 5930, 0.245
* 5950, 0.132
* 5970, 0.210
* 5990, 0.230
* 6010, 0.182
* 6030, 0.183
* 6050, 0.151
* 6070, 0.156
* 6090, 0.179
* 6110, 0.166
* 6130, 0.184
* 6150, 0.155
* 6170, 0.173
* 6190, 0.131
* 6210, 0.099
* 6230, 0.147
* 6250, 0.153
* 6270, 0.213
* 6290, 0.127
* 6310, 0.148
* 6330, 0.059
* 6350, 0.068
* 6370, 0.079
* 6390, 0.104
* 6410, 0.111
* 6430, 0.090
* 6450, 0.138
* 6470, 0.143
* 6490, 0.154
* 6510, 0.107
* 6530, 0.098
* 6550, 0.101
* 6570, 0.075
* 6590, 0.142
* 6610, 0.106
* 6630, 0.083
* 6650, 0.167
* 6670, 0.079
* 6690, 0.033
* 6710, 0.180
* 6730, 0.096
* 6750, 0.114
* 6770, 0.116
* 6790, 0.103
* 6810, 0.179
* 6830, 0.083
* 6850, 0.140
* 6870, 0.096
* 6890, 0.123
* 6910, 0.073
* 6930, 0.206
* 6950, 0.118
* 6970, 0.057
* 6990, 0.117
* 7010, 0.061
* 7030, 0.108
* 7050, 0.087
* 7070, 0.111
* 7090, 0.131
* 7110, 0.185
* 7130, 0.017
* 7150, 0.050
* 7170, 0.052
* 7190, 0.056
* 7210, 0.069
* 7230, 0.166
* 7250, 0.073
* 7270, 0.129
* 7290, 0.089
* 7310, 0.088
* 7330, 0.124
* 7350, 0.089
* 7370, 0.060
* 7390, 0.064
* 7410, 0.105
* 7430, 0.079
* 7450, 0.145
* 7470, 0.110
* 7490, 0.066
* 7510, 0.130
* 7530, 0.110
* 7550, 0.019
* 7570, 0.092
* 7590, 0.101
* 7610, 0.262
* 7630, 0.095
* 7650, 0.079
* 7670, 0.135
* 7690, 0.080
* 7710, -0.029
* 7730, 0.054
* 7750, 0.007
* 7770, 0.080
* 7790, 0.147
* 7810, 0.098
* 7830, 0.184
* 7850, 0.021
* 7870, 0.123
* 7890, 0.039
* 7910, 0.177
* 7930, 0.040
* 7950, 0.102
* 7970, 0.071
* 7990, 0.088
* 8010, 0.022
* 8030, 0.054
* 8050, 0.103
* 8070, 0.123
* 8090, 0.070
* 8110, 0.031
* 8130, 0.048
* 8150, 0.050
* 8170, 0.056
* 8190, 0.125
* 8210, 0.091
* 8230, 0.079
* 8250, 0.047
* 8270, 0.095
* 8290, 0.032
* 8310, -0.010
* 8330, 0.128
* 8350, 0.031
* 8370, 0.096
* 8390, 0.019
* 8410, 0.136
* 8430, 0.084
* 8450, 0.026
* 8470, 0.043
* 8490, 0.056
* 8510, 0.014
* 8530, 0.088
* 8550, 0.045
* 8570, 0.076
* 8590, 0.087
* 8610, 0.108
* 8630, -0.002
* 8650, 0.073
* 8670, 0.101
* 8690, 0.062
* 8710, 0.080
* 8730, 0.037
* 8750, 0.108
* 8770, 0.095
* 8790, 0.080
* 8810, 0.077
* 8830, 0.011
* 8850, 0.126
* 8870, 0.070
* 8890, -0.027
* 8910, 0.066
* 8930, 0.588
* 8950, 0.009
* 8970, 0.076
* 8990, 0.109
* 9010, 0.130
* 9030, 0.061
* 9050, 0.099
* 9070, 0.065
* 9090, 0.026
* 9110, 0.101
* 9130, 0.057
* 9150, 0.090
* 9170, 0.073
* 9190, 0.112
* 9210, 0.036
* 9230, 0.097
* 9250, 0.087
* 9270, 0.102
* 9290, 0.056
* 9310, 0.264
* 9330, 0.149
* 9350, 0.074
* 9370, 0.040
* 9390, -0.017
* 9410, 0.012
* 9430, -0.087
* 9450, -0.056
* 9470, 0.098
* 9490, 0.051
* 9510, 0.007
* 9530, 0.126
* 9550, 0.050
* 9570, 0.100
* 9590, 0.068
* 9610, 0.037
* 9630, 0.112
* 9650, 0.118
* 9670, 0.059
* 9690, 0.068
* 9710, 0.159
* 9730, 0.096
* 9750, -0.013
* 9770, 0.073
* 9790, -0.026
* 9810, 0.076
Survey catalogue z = 1.40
